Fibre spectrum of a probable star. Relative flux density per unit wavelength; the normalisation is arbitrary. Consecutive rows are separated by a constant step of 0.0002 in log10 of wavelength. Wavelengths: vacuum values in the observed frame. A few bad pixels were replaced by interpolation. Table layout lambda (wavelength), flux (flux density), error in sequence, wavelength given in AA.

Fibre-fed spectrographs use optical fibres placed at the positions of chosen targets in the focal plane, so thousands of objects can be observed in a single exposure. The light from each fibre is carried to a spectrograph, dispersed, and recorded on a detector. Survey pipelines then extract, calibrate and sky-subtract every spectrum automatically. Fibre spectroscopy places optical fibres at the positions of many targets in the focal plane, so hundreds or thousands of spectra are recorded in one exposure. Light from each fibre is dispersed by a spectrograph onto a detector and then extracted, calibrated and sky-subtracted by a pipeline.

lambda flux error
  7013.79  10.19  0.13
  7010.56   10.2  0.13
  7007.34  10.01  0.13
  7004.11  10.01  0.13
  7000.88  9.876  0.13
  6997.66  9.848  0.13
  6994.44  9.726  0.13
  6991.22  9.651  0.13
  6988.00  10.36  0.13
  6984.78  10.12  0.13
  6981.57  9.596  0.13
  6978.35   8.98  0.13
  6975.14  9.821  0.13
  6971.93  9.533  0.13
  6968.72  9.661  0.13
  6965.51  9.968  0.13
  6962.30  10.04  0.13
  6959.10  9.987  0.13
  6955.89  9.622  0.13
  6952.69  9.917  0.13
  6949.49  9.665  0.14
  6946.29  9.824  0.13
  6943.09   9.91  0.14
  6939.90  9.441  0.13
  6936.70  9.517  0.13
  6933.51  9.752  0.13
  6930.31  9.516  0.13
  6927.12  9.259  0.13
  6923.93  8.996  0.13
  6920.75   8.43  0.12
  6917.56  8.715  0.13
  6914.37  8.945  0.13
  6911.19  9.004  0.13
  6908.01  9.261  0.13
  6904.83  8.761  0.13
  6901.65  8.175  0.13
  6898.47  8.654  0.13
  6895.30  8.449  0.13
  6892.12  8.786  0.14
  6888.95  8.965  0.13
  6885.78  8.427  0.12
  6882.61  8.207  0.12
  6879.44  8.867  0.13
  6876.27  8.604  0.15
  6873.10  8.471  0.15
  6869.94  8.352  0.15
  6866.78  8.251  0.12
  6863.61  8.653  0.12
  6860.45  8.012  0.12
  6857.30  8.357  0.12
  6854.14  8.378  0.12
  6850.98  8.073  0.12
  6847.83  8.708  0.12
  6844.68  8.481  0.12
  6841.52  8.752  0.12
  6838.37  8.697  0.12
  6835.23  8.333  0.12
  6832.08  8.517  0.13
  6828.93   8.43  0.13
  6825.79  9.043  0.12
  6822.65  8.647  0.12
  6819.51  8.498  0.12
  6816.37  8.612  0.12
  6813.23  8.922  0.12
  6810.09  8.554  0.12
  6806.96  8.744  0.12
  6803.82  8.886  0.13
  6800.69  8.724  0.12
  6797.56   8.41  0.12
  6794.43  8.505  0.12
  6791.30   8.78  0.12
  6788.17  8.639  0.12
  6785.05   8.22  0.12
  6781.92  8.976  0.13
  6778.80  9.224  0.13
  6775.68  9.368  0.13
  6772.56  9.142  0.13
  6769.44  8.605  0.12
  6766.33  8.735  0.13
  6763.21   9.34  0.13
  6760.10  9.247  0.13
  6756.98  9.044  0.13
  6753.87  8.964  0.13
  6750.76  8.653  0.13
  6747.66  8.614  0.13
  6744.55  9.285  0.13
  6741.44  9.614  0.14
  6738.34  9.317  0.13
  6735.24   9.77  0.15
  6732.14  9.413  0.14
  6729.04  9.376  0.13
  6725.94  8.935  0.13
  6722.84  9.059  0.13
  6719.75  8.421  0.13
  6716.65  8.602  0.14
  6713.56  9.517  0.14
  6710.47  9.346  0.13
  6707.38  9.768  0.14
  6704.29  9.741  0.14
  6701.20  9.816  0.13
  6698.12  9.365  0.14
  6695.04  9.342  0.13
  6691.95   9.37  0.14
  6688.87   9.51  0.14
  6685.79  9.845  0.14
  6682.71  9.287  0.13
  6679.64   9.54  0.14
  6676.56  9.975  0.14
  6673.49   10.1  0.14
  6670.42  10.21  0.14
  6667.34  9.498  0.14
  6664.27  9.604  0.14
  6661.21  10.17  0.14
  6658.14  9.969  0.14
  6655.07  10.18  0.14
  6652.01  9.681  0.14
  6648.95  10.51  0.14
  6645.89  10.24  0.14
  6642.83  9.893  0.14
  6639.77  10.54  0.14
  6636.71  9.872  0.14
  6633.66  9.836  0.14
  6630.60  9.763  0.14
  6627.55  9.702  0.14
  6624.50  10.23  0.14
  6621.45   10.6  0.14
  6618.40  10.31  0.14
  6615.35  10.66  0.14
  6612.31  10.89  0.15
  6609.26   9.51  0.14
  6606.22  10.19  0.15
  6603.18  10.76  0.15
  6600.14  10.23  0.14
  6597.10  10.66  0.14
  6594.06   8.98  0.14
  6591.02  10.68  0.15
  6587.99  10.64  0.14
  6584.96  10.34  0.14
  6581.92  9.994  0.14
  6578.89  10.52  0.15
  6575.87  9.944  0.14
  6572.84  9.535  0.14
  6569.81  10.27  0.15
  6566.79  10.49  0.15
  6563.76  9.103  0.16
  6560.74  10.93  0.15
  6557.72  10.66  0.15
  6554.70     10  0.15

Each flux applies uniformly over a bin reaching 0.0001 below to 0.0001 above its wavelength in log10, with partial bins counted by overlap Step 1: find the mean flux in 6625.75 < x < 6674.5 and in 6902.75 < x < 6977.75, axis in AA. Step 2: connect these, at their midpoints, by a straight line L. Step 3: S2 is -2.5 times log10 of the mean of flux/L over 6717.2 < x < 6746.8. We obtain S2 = 0.07 mag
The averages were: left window 9.99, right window 9.45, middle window 9.21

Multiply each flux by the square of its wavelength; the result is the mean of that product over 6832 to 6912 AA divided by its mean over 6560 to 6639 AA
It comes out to 0.91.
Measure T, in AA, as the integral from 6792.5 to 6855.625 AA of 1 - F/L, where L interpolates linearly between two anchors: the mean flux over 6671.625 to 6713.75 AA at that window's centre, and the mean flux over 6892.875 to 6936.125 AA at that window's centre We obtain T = 4.2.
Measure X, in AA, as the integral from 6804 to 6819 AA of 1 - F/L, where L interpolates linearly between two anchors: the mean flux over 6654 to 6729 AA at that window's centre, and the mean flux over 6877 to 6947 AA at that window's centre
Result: 0.9 AA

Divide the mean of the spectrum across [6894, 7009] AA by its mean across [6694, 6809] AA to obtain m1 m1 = 1.0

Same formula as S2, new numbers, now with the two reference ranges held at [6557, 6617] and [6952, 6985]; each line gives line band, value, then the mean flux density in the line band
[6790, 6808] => 0.15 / 8.67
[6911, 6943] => 0.07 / 9.2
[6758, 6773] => 0.11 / 9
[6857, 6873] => 0.18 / 8.34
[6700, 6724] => 0.09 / 9.28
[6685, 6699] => 0.07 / 9.47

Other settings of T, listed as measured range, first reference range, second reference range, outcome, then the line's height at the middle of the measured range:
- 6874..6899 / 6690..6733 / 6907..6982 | 2.16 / 9.43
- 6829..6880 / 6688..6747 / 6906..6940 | 4.15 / 9.21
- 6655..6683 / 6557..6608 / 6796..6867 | -0.63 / 9.64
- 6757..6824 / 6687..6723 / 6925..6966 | 4.69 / 9.47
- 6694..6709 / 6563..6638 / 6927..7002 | 0.64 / 10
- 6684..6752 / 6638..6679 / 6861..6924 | 2.60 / 9.67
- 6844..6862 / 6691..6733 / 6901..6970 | 1.98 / 9.36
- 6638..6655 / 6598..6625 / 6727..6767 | -0.15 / 10.1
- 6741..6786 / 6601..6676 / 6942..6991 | 4.50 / 10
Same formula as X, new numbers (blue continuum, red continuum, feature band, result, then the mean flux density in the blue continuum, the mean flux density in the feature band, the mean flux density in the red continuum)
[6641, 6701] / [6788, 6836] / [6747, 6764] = 0.2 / 9.81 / 8.98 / 8.64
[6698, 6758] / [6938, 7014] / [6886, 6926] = 3.7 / 9.23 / 8.76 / 9.82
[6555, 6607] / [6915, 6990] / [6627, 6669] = 0.6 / 10.2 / 9.97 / 9.58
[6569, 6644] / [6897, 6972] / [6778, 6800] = 2.4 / 10.2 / 8.66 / 9.35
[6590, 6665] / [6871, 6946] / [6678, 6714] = 1.1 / 10.1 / 9.54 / 8.93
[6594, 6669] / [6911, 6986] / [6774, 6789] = 1.4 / 10.1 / 8.9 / 9.52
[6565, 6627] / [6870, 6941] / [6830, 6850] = 1.3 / 10.3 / 8.56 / 8.86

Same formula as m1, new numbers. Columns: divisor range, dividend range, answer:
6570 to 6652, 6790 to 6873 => 0.84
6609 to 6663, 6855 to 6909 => 0.84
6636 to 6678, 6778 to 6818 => 0.87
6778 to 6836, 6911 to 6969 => 1.10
